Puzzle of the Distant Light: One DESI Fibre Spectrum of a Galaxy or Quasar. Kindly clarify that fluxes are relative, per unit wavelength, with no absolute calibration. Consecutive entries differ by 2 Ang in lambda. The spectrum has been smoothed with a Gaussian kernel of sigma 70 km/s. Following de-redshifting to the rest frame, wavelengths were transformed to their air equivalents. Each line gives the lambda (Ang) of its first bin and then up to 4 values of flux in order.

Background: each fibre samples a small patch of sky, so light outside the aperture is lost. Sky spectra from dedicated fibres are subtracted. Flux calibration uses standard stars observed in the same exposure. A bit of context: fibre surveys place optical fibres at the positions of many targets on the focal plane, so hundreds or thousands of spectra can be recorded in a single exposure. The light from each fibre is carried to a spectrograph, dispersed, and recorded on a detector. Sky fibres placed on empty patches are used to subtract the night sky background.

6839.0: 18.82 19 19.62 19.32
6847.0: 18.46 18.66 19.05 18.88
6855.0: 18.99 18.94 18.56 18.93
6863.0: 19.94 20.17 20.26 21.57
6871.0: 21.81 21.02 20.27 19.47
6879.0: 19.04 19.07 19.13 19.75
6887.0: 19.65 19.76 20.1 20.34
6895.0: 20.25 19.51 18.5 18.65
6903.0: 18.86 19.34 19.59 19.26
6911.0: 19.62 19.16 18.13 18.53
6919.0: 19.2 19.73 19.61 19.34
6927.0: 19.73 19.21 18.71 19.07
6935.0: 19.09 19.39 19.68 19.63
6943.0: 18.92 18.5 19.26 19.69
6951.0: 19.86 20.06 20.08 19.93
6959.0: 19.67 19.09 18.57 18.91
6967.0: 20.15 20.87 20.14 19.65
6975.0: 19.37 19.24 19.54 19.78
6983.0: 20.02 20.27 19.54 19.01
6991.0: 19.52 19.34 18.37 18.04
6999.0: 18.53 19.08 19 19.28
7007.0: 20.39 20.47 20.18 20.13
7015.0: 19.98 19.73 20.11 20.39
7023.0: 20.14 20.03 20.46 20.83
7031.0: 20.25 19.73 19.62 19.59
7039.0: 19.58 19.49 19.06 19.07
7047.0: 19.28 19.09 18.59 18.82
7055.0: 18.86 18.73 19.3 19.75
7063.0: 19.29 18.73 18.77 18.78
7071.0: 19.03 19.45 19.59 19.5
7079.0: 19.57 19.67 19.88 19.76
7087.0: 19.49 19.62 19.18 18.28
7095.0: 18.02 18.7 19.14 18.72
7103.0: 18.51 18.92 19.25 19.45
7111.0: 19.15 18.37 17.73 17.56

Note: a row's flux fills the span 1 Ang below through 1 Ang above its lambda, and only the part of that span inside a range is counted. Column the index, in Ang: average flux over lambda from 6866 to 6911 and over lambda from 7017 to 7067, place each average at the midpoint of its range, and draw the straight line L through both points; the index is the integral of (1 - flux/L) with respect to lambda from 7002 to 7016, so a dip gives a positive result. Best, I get -0.2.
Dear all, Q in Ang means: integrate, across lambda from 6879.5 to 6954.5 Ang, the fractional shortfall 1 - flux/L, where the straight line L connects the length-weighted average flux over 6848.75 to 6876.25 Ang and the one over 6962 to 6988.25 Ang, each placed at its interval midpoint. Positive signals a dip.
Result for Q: 1.54 Ang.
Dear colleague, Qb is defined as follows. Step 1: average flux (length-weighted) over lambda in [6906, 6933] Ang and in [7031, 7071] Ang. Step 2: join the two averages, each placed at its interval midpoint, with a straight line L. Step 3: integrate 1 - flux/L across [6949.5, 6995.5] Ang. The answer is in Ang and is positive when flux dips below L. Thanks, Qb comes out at -1.0 Ang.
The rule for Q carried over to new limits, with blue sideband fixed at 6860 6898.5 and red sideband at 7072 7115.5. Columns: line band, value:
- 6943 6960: 0.1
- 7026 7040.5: -0.5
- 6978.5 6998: 0.2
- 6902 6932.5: 1.0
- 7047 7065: 0.2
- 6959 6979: 0.1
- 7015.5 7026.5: -0.4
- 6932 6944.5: 0.3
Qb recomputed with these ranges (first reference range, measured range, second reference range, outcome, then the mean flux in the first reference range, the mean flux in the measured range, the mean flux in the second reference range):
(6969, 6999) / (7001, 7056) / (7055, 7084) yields -1.0 Ang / 19.4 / 19.7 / 19.3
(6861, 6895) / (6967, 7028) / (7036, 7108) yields -0.6 Ang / 20.1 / 19.7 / 19.1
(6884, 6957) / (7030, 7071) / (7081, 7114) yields -0.2 Ang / 19.4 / 19.2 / 19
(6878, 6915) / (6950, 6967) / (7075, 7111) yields -0.2 Ang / 19.4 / 19.6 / 19.2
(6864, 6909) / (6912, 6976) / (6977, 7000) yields 0.3 Ang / 19.8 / 19.4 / 19.3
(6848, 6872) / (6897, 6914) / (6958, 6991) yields 0.4 Ang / 19.6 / 19.1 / 19.6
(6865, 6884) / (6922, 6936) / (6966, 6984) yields 0.5 Ang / 20.2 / 19.3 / 19.9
